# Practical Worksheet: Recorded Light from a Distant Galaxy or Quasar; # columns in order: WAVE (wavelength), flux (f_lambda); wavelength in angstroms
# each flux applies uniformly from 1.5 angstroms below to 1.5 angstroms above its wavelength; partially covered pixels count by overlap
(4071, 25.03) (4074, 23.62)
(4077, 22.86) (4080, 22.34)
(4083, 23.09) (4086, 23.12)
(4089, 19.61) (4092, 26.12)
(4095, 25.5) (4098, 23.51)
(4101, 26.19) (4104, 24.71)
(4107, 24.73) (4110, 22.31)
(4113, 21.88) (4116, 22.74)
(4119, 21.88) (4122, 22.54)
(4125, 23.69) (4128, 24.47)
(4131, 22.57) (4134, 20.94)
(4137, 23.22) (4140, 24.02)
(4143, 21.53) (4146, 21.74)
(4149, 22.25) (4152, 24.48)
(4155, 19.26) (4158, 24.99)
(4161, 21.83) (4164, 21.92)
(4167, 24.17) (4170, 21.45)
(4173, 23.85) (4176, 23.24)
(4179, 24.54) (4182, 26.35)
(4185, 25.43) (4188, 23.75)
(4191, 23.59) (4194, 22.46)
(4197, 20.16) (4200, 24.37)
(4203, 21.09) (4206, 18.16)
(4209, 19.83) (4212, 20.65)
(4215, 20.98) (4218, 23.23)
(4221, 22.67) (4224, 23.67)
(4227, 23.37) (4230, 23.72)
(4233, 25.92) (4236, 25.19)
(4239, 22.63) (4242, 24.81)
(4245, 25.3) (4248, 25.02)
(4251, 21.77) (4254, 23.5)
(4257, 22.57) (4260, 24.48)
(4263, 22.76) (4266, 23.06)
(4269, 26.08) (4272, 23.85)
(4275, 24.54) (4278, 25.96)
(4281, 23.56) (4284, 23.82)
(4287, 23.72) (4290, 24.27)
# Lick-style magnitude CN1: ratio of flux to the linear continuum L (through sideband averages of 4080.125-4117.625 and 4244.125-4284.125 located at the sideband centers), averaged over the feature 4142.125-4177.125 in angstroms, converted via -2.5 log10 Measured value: 0.05 mag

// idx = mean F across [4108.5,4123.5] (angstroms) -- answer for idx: 22.3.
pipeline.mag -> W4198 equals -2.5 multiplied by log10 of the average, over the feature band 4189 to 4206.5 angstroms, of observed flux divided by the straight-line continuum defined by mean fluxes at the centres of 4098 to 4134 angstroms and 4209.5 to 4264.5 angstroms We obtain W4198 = 0.07 mag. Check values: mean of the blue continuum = 23.3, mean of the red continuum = 23.4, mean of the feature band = 21.9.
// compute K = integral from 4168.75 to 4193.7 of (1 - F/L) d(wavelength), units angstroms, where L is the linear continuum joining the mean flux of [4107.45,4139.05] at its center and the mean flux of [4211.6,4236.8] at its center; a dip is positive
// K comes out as -0.98 angstroms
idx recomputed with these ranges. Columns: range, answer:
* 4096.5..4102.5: 24.9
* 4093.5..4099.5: 24.5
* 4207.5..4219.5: 21.2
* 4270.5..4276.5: 24.2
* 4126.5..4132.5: 23.5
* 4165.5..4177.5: 23.2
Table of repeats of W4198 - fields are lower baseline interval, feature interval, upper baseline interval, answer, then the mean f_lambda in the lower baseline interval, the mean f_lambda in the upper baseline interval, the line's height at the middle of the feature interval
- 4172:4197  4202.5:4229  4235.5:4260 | 0.110 mag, 23.9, 23.8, 23.9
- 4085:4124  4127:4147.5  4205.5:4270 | 0.038 mag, 23.5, 23.2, 23.4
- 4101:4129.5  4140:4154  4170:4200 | 0.044 mag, 23.4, 23.6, 23.5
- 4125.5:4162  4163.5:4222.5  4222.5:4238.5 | 0.044 mag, 22.6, 24.3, 23.6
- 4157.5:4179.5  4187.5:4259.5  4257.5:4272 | 0.035 mag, 23.1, 24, 23.6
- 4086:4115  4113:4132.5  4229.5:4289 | 0.043 mag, 23.8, 24.1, 23.8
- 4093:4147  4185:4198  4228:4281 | 0.038 mag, 23.3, 24.2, 23.7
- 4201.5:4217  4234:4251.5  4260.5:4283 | -0.089 mag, 20.2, 24.3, 22.4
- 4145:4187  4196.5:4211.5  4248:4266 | 0.123 mag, 23.3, 23.2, 23.2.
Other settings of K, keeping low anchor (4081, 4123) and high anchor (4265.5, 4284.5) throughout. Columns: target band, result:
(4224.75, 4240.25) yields 0.0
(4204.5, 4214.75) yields 1.9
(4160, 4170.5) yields 0.6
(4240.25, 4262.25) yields 0.4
